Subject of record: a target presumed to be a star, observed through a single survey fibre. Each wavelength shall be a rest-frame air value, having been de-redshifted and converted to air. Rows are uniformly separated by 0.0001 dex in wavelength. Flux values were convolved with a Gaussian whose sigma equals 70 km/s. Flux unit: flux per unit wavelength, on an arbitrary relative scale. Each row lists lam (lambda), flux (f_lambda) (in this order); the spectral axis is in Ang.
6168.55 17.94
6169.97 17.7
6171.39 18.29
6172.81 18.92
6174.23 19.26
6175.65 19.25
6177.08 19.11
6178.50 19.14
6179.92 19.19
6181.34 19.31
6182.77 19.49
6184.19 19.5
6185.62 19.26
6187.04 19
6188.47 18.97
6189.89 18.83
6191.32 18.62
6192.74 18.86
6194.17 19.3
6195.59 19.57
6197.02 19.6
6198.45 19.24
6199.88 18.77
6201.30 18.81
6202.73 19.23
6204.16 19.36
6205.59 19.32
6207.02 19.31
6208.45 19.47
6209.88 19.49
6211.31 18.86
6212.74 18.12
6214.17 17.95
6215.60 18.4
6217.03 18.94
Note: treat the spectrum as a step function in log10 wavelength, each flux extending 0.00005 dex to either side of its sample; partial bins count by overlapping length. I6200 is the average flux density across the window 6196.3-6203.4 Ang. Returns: 19.1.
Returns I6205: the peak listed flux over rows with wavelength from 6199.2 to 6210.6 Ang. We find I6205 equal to 19.49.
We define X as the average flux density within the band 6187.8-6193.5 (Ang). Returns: 18.8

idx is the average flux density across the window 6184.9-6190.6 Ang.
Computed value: 19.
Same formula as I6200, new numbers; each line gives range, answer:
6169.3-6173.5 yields 18.3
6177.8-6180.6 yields 19.2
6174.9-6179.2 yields 19.2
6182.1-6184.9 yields 19.5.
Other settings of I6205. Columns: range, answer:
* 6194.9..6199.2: 19.6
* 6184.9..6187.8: 19.26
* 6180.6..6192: 19.5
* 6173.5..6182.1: 19.31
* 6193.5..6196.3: 19.57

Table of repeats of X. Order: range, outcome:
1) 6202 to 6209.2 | 19.3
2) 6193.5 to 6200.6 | 19.3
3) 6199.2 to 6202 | 18.8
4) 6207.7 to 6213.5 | 19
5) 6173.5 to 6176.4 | 19.2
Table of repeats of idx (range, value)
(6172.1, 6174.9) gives 19.1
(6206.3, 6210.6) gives 19.4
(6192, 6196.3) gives 19.3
